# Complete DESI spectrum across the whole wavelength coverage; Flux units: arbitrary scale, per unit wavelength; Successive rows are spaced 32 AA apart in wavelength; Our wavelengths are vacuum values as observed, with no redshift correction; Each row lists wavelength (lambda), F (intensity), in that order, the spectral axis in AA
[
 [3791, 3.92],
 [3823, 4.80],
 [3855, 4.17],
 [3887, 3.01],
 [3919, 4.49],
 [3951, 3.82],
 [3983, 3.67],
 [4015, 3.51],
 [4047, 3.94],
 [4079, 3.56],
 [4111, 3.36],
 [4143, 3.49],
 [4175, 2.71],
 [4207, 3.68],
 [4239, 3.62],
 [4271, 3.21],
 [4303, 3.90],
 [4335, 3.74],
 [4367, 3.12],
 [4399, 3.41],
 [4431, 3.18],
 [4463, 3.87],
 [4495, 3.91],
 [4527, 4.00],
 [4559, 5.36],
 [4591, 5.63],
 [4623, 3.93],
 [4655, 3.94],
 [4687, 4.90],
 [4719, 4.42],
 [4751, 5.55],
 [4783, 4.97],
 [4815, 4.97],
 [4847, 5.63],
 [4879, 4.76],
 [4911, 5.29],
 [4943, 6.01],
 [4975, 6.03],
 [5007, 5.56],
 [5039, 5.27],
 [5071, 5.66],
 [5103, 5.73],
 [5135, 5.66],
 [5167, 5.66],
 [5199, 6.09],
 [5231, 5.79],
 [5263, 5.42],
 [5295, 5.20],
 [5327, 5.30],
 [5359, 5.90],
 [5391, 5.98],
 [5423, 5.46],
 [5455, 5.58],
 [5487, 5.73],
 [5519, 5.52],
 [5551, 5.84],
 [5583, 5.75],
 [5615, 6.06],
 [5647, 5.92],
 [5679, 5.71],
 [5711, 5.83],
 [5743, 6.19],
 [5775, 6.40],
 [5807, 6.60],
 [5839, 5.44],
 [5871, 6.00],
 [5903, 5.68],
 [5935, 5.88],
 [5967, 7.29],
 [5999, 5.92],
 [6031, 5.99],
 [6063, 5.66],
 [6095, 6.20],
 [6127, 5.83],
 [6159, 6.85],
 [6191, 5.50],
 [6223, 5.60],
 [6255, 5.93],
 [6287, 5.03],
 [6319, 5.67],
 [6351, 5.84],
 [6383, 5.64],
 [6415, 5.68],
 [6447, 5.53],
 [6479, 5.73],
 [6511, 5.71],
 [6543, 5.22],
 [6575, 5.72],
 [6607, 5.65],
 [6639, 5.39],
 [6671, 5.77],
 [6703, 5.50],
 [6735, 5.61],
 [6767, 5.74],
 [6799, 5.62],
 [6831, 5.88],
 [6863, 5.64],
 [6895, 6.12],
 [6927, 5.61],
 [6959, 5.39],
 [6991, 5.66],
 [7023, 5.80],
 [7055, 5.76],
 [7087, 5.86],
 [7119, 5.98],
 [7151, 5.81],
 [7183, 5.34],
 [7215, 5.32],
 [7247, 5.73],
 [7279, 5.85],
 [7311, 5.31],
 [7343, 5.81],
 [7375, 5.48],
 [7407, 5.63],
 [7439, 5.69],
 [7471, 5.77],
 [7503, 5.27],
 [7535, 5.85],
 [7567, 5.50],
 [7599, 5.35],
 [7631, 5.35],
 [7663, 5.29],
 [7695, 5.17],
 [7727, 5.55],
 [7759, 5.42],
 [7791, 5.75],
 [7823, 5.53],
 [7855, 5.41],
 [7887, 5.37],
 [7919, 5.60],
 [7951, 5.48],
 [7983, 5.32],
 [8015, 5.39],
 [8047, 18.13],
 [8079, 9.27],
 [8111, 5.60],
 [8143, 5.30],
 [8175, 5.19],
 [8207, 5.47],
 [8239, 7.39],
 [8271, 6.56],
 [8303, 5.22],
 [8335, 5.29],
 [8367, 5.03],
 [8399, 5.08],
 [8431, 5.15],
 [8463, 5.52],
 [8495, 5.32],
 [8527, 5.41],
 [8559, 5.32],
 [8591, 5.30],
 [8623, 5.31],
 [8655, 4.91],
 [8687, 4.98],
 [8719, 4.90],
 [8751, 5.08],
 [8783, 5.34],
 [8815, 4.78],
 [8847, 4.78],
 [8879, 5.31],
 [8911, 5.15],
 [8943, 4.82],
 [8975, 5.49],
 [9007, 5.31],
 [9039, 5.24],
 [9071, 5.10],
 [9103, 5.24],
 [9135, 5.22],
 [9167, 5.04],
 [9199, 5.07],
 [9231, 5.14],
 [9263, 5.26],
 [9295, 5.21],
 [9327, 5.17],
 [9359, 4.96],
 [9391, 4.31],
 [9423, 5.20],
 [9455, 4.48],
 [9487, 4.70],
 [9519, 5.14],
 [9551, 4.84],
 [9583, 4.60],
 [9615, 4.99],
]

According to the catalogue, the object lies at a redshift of 0.227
